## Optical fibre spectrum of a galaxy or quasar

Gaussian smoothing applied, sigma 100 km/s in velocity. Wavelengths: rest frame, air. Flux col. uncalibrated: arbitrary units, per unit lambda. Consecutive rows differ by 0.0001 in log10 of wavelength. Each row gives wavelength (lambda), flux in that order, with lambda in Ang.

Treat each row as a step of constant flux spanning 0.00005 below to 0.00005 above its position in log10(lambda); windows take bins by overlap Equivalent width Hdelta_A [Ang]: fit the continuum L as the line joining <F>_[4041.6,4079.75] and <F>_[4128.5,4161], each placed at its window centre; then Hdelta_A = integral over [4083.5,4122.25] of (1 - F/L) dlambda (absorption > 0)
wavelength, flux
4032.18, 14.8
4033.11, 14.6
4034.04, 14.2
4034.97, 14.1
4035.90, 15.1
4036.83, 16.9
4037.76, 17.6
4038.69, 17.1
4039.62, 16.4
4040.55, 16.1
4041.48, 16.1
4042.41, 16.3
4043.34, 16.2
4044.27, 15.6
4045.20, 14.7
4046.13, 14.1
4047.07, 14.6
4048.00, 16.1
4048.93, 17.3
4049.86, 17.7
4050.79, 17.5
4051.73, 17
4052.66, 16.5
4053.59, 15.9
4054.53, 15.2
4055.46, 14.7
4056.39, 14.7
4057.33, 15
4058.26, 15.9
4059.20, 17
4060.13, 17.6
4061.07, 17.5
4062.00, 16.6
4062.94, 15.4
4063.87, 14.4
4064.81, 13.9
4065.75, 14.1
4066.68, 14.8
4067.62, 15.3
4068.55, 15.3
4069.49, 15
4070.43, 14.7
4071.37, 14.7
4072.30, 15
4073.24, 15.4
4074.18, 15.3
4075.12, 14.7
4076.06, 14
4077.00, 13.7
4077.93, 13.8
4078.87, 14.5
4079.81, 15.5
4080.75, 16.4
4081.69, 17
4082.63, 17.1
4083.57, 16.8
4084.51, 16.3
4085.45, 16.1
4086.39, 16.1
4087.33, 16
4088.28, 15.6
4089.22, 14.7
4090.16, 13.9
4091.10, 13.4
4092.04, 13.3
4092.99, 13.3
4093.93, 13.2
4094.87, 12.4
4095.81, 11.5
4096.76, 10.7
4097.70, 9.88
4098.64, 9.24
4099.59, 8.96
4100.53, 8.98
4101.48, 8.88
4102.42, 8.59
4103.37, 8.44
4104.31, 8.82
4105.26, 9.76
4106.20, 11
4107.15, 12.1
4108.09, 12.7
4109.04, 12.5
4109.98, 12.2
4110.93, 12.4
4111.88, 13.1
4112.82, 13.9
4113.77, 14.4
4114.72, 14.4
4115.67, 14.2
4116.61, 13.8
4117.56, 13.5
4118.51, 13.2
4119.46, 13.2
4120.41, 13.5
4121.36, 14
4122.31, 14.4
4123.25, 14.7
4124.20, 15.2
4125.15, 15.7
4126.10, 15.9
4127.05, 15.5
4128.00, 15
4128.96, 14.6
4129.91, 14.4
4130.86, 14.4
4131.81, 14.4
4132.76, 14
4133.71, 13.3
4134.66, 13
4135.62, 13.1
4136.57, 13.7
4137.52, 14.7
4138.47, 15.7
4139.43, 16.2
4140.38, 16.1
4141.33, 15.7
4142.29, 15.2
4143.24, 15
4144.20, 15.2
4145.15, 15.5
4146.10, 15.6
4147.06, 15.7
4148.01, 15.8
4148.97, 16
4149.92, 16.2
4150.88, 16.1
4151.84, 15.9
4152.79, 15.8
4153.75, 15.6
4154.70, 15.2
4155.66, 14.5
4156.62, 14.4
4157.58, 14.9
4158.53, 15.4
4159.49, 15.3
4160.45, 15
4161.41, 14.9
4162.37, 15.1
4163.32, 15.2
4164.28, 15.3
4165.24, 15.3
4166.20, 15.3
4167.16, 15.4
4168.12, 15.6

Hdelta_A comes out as 6.7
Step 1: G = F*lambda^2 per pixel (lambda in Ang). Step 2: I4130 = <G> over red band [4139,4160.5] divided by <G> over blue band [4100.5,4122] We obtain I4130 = 1.3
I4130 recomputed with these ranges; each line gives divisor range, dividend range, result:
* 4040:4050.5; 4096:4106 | 0.60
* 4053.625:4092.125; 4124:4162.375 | 1.02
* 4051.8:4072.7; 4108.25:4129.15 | 0.93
